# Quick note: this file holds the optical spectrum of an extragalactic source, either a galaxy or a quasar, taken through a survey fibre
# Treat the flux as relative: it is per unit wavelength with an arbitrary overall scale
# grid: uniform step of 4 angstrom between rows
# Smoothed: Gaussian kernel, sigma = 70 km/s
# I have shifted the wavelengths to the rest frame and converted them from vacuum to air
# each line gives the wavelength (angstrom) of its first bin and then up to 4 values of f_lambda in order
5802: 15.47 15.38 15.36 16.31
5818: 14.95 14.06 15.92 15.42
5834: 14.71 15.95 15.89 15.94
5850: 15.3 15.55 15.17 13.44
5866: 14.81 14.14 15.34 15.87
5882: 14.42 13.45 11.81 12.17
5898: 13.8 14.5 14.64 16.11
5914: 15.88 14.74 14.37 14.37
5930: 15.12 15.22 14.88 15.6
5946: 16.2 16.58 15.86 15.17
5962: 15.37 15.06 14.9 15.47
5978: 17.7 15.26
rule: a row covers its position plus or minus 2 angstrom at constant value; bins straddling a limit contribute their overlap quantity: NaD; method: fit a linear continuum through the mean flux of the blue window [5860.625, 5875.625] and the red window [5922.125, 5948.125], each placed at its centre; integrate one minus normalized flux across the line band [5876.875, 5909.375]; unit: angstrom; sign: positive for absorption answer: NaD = 1.9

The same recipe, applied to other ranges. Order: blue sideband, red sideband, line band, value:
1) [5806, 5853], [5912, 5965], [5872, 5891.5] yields 1.45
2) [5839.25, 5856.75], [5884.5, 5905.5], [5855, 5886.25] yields -0.41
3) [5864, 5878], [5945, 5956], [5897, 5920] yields 0.80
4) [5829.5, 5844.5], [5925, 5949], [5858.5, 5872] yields 1.06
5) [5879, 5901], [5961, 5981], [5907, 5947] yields -2.26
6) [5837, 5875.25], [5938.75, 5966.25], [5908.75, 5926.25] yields 0.41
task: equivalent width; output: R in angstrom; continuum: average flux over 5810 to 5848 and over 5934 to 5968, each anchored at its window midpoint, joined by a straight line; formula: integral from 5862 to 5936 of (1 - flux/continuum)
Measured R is 5.1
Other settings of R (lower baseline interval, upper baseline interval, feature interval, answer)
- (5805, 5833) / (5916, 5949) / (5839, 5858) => -0.5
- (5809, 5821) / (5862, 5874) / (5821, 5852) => -0.9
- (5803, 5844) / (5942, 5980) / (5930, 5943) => 0.4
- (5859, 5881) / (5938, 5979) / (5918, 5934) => 0.7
